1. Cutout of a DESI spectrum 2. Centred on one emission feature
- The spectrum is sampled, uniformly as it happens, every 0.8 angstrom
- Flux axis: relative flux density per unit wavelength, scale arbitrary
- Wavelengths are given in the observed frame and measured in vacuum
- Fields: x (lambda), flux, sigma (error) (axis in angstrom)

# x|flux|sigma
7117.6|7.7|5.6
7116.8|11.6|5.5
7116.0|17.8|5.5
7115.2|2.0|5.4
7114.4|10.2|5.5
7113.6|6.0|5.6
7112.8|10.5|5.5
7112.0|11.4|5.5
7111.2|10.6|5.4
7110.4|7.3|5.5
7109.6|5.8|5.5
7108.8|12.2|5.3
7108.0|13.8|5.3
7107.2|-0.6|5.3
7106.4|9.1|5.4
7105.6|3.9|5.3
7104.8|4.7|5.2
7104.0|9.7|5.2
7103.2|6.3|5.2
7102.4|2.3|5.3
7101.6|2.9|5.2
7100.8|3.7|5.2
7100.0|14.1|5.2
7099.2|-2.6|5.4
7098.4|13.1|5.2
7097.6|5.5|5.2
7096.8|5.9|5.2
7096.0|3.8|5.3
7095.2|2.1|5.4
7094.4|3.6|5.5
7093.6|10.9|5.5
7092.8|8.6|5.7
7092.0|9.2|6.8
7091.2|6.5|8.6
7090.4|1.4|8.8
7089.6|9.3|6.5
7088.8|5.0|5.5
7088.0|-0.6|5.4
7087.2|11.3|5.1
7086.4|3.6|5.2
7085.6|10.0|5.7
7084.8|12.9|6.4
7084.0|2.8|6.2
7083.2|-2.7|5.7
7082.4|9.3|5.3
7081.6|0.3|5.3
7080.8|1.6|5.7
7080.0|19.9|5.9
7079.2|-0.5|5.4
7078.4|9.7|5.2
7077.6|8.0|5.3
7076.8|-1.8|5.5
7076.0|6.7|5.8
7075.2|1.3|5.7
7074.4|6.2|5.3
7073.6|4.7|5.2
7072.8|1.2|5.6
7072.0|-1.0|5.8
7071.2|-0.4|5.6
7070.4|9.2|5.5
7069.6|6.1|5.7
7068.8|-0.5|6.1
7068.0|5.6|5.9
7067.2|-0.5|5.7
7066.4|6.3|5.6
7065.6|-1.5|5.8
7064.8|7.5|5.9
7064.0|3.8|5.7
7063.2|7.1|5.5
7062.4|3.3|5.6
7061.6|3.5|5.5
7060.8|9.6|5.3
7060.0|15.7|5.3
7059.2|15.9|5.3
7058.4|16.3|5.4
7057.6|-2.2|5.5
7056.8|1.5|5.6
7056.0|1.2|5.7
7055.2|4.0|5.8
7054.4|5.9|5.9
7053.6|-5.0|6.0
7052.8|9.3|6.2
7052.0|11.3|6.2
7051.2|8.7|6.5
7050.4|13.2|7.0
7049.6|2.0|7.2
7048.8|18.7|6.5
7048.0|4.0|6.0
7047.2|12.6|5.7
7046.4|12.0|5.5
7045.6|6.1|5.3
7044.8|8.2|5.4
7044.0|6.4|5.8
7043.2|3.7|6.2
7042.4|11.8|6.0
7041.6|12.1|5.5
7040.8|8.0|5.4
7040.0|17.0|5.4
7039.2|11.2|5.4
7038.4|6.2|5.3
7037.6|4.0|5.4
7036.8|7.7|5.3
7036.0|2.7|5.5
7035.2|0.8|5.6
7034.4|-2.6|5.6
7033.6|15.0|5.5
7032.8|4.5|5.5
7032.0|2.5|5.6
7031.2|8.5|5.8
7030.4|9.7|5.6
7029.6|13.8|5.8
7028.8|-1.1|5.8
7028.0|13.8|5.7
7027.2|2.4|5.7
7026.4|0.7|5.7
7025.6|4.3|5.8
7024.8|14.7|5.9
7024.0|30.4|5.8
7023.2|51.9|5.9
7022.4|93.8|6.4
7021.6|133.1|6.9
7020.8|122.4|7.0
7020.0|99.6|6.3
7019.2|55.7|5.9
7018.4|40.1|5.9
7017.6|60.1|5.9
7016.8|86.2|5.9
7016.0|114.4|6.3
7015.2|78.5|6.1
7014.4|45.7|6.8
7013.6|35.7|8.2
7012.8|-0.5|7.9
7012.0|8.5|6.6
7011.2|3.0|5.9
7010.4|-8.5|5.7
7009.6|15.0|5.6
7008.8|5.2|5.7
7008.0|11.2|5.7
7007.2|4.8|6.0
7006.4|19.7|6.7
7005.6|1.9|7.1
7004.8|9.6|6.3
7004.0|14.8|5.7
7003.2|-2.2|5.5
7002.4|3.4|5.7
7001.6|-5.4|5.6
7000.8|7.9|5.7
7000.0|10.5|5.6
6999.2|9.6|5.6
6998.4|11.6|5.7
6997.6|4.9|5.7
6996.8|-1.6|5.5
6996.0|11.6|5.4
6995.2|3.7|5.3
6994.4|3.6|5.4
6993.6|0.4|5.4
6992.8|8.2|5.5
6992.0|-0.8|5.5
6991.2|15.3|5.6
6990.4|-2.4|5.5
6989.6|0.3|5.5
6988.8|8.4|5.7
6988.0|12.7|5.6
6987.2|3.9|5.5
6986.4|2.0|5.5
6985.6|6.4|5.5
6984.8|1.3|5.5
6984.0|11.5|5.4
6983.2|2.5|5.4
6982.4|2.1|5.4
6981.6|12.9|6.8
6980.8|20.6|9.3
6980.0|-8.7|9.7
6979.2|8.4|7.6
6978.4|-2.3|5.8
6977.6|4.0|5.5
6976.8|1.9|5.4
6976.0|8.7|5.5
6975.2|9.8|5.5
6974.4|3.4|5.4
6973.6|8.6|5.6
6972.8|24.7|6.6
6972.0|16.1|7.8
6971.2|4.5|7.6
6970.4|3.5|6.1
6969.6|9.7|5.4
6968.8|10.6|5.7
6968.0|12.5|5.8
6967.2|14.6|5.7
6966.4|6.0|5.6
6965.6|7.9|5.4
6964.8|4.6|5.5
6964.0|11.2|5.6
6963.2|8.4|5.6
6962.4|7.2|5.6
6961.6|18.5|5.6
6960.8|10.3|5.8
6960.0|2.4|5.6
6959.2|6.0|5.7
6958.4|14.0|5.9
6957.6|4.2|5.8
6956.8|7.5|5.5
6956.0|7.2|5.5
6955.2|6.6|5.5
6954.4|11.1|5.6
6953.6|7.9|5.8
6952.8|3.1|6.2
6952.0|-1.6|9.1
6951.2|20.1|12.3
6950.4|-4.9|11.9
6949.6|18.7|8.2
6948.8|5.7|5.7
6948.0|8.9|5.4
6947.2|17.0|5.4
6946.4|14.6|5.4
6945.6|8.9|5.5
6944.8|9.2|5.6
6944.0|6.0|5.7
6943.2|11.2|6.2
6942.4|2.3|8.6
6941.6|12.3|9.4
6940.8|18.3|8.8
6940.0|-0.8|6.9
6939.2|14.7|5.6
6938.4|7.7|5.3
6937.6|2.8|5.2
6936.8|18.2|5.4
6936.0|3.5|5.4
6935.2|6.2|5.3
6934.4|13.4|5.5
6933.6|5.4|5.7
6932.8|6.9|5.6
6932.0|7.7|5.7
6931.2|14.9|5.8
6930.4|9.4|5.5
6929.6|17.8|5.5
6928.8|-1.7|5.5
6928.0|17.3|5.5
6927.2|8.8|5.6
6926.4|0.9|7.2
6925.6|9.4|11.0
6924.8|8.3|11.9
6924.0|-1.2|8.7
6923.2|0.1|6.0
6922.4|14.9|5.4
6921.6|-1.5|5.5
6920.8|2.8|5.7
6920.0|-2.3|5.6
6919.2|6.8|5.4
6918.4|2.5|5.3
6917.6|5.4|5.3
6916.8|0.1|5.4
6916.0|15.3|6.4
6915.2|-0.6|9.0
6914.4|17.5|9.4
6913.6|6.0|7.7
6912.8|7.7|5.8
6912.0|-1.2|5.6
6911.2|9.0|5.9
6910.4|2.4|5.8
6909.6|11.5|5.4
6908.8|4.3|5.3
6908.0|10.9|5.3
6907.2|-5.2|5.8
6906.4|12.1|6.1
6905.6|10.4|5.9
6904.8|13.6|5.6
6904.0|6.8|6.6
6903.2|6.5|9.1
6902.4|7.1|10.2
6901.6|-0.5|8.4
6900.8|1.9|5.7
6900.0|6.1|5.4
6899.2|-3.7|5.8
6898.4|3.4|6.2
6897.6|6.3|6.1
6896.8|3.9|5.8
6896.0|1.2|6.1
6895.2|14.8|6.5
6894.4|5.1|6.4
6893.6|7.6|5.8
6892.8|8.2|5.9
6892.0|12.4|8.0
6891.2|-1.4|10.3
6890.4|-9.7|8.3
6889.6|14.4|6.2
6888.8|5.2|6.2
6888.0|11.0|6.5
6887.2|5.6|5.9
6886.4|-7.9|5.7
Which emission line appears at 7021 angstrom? [O II] 3727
